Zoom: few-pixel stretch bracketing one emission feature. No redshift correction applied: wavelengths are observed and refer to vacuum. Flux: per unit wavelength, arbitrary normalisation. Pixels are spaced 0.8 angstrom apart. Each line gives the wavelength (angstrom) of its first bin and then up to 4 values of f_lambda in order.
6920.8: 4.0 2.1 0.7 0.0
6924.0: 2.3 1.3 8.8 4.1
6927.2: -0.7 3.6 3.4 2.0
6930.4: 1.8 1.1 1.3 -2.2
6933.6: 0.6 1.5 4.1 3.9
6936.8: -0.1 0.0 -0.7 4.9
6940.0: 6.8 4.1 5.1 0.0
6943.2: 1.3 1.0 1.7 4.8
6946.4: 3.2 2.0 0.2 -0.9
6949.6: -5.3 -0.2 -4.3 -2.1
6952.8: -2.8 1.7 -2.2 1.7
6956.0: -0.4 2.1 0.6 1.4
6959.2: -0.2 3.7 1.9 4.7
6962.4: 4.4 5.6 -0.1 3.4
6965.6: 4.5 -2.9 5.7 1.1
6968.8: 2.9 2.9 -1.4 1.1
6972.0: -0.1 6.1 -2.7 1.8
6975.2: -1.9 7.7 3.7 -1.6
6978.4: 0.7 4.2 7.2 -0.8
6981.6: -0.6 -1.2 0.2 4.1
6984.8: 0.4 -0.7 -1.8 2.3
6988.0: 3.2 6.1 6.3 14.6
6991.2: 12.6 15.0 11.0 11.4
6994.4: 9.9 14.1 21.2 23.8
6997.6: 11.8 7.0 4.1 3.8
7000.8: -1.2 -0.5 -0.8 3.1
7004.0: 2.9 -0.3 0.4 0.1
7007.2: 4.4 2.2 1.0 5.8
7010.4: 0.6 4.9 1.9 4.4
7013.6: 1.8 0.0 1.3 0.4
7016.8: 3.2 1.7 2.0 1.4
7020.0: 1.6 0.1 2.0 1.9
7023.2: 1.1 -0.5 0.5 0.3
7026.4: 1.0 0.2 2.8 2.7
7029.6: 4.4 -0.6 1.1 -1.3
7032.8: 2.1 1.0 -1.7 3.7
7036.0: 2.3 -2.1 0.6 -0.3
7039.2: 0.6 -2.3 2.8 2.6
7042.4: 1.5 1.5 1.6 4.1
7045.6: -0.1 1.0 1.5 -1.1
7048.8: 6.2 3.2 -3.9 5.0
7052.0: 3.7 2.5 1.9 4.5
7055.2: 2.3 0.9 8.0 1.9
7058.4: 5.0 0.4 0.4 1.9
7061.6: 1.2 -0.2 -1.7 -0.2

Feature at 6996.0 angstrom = [O II]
